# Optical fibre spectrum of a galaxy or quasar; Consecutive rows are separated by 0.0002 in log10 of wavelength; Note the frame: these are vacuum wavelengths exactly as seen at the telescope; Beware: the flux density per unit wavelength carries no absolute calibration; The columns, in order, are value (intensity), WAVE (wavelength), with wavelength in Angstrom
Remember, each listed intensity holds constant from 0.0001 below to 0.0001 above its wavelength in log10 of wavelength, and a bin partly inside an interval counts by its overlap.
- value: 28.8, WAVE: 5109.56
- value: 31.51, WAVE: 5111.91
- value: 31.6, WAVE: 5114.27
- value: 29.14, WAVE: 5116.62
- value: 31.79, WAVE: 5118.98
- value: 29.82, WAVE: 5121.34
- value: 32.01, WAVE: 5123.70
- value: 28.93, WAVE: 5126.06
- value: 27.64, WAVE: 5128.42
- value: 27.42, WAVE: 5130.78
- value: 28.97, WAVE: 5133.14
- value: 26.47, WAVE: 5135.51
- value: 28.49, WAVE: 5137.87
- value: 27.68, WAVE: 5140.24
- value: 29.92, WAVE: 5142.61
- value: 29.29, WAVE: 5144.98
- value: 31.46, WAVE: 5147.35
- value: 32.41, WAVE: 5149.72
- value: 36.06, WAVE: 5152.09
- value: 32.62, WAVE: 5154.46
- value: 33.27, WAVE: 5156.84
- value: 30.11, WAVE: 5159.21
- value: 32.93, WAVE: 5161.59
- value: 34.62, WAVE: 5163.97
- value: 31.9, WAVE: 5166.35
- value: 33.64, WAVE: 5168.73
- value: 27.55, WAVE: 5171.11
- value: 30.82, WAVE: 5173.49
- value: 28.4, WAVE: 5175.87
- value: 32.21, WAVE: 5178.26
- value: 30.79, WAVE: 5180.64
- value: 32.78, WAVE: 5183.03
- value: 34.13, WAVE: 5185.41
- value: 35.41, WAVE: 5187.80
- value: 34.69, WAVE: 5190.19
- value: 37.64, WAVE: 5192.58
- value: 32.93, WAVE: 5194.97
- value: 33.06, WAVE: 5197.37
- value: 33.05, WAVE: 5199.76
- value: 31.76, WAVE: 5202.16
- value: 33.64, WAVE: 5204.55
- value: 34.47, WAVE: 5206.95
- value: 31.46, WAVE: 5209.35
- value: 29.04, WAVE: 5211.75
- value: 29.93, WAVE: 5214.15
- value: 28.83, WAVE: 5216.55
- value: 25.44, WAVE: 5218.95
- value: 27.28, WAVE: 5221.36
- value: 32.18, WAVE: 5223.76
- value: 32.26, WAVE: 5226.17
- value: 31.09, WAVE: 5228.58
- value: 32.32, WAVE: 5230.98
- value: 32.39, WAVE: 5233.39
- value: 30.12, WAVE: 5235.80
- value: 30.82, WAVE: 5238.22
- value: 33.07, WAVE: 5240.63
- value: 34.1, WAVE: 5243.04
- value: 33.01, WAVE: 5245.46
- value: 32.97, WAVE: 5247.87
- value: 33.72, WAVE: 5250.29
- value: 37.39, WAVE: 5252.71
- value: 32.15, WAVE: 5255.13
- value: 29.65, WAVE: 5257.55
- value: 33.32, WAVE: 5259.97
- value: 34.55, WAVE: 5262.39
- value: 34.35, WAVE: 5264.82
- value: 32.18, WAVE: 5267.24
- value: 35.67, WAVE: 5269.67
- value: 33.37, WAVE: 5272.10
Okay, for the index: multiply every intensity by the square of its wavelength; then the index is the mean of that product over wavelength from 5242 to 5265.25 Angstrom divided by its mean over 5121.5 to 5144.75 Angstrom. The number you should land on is 1.22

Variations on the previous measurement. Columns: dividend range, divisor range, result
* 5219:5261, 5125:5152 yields 1.14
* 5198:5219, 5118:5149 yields 1.10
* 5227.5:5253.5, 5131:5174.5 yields 1.10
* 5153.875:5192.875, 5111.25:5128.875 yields 1.09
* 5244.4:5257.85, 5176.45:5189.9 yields 1.04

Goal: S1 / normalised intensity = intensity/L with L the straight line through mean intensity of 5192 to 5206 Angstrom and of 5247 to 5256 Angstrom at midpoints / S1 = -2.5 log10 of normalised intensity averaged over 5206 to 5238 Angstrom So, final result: 0.11 mag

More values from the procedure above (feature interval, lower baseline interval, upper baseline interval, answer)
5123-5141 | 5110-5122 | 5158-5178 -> 0.091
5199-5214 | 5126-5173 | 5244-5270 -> 0.003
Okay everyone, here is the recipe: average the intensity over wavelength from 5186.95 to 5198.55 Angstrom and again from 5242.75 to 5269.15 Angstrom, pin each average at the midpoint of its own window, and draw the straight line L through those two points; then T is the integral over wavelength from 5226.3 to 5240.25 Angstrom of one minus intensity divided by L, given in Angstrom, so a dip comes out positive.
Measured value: 1.0 Angstrom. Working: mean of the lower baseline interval 34.7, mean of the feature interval 31.5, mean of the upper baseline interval 33.4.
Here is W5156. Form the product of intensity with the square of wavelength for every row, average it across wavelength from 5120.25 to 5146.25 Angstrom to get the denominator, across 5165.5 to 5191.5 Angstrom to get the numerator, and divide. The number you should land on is 1.1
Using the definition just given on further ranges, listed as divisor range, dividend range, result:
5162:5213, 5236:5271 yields 1.05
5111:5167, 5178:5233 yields 1.07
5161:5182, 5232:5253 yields 1.08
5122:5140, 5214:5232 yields 1.09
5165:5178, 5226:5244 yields 1.07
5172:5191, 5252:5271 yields 1.07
